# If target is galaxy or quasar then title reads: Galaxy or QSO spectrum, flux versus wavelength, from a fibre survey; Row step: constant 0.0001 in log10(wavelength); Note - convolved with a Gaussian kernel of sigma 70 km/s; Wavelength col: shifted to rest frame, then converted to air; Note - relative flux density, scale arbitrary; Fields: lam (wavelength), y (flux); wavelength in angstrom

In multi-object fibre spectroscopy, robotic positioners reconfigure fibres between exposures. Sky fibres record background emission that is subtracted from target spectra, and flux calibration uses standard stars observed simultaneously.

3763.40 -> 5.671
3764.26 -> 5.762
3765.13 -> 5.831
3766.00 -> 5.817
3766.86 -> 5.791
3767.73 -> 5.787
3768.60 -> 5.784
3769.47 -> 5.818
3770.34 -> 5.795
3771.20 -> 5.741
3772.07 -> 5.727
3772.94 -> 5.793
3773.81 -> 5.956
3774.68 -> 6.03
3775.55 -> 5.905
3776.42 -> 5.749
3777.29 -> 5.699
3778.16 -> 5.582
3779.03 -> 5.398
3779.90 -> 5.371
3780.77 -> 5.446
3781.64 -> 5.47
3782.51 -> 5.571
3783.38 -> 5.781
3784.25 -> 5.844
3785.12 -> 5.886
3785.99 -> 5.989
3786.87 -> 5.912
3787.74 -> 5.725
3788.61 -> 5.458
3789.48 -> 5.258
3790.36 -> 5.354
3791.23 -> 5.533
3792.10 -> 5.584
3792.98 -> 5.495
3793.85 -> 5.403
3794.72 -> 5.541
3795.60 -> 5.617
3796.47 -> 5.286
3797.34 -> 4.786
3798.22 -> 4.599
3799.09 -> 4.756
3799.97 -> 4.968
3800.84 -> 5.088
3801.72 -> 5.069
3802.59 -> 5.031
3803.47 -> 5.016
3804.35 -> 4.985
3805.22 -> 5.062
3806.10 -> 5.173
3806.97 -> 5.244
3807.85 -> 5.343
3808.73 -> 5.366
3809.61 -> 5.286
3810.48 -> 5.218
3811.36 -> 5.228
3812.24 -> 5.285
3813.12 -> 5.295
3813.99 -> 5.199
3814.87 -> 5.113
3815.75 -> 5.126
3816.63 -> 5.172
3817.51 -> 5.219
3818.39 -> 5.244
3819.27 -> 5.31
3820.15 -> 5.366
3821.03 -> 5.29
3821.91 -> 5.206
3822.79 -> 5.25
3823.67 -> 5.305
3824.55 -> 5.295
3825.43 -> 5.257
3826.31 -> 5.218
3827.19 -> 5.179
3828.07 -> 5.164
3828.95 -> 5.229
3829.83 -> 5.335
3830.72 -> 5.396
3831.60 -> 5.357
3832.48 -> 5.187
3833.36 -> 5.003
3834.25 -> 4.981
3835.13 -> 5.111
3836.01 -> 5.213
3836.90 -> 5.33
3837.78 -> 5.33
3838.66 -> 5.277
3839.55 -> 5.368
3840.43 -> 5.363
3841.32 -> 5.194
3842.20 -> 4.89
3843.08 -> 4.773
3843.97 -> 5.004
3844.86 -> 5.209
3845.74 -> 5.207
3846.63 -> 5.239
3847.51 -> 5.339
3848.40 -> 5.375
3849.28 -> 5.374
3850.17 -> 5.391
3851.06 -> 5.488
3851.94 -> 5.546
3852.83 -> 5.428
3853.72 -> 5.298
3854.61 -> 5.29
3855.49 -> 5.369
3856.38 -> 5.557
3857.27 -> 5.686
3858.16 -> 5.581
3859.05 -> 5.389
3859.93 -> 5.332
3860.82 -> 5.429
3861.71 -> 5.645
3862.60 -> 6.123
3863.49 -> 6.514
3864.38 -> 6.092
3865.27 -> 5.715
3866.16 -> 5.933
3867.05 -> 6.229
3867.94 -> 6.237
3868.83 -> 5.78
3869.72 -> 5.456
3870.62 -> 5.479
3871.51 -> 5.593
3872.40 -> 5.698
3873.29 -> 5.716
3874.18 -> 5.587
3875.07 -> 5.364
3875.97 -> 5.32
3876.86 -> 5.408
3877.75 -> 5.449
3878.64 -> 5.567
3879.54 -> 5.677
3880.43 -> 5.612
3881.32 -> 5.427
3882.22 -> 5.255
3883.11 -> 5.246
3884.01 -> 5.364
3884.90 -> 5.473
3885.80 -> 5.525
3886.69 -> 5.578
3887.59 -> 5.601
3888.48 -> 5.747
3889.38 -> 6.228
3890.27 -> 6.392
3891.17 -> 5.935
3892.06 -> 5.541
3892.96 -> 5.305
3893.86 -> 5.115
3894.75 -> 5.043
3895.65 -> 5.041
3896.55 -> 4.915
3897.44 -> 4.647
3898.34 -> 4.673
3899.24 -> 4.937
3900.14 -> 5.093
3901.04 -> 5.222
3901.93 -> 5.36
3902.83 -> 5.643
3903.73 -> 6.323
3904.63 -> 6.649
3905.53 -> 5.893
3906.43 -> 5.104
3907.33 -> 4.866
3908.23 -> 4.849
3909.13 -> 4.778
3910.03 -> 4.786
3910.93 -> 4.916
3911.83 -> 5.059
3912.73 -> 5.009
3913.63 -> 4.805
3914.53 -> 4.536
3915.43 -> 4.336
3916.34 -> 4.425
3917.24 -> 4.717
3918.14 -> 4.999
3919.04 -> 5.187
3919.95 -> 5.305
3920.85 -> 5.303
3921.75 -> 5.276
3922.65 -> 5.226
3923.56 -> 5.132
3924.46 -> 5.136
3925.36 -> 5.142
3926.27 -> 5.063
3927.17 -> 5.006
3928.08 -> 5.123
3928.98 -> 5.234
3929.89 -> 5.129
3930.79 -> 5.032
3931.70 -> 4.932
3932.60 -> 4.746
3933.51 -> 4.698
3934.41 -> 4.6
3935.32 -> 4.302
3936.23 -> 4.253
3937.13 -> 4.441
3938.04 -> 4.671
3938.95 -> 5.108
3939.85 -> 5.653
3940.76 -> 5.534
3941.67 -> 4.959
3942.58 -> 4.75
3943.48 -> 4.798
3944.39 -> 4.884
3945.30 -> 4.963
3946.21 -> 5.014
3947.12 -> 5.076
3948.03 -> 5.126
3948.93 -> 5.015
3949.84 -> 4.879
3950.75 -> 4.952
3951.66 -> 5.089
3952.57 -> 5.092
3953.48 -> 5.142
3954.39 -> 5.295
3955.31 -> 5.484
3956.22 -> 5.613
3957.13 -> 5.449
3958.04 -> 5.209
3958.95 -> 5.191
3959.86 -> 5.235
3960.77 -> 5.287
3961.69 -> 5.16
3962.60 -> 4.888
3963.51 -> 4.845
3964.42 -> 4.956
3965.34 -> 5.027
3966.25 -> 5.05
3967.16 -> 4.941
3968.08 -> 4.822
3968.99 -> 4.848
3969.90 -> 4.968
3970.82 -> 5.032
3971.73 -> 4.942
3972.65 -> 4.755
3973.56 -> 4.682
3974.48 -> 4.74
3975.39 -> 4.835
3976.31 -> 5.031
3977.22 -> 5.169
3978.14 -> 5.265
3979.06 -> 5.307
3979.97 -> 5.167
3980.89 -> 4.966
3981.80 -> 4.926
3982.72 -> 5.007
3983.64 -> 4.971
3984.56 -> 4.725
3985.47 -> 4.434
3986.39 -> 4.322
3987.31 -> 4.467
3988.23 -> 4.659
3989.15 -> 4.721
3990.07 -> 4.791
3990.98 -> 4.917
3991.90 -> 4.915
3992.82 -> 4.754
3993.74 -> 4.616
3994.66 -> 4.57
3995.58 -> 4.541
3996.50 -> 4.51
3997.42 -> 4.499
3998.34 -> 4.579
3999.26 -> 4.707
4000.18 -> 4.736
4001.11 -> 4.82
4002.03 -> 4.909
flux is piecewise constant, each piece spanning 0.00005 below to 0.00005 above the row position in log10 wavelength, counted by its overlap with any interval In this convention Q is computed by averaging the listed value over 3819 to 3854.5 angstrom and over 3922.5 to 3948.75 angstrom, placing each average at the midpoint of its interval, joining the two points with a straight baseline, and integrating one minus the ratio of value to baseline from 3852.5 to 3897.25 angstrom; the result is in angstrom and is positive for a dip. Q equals -3.9 angstrom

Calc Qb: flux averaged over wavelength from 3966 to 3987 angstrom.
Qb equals 4.9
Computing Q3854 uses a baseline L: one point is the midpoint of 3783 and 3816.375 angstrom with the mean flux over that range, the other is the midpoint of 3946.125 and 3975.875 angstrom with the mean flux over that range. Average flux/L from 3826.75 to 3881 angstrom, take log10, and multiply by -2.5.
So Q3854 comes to -0.046 mag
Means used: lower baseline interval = 5.31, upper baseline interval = 5.05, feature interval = 5.45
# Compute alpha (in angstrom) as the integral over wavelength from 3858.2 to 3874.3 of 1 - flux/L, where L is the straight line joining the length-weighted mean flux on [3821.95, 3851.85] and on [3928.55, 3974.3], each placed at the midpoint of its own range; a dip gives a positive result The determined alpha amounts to -1.9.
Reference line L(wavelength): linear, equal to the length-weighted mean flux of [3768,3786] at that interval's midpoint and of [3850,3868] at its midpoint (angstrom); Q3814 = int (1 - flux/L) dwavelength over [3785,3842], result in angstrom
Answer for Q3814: 4.4 angstrom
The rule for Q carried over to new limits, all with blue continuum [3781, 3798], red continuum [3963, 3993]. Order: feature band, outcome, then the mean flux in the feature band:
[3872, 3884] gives -0.58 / 5.48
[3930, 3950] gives 0.49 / 4.89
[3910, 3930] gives 0.34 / 5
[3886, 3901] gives -0.53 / 5.36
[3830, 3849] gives 0.58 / 5.2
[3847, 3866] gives -0.97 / 5.58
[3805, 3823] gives 0.70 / 5.24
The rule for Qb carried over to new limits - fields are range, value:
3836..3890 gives 5.51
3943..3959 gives 5.13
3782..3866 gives 5.34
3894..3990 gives 5.01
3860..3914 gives 5.48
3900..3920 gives 5.12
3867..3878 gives 5.62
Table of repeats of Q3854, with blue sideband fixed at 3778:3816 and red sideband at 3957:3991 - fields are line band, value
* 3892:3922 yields 0.00 mag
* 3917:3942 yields 0.01 mag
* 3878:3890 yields -0.09 mag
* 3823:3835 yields 0.01 mag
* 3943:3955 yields -0.01 mag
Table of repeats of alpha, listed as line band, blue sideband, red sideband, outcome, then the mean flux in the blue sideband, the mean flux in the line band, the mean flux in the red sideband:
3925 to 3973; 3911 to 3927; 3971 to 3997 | -1.0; 4.98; 5.01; 4.81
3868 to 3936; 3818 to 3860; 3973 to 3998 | -2.3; 5.28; 5.25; 4.8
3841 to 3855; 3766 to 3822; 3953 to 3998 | 0.1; 5.43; 5.25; 4.93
